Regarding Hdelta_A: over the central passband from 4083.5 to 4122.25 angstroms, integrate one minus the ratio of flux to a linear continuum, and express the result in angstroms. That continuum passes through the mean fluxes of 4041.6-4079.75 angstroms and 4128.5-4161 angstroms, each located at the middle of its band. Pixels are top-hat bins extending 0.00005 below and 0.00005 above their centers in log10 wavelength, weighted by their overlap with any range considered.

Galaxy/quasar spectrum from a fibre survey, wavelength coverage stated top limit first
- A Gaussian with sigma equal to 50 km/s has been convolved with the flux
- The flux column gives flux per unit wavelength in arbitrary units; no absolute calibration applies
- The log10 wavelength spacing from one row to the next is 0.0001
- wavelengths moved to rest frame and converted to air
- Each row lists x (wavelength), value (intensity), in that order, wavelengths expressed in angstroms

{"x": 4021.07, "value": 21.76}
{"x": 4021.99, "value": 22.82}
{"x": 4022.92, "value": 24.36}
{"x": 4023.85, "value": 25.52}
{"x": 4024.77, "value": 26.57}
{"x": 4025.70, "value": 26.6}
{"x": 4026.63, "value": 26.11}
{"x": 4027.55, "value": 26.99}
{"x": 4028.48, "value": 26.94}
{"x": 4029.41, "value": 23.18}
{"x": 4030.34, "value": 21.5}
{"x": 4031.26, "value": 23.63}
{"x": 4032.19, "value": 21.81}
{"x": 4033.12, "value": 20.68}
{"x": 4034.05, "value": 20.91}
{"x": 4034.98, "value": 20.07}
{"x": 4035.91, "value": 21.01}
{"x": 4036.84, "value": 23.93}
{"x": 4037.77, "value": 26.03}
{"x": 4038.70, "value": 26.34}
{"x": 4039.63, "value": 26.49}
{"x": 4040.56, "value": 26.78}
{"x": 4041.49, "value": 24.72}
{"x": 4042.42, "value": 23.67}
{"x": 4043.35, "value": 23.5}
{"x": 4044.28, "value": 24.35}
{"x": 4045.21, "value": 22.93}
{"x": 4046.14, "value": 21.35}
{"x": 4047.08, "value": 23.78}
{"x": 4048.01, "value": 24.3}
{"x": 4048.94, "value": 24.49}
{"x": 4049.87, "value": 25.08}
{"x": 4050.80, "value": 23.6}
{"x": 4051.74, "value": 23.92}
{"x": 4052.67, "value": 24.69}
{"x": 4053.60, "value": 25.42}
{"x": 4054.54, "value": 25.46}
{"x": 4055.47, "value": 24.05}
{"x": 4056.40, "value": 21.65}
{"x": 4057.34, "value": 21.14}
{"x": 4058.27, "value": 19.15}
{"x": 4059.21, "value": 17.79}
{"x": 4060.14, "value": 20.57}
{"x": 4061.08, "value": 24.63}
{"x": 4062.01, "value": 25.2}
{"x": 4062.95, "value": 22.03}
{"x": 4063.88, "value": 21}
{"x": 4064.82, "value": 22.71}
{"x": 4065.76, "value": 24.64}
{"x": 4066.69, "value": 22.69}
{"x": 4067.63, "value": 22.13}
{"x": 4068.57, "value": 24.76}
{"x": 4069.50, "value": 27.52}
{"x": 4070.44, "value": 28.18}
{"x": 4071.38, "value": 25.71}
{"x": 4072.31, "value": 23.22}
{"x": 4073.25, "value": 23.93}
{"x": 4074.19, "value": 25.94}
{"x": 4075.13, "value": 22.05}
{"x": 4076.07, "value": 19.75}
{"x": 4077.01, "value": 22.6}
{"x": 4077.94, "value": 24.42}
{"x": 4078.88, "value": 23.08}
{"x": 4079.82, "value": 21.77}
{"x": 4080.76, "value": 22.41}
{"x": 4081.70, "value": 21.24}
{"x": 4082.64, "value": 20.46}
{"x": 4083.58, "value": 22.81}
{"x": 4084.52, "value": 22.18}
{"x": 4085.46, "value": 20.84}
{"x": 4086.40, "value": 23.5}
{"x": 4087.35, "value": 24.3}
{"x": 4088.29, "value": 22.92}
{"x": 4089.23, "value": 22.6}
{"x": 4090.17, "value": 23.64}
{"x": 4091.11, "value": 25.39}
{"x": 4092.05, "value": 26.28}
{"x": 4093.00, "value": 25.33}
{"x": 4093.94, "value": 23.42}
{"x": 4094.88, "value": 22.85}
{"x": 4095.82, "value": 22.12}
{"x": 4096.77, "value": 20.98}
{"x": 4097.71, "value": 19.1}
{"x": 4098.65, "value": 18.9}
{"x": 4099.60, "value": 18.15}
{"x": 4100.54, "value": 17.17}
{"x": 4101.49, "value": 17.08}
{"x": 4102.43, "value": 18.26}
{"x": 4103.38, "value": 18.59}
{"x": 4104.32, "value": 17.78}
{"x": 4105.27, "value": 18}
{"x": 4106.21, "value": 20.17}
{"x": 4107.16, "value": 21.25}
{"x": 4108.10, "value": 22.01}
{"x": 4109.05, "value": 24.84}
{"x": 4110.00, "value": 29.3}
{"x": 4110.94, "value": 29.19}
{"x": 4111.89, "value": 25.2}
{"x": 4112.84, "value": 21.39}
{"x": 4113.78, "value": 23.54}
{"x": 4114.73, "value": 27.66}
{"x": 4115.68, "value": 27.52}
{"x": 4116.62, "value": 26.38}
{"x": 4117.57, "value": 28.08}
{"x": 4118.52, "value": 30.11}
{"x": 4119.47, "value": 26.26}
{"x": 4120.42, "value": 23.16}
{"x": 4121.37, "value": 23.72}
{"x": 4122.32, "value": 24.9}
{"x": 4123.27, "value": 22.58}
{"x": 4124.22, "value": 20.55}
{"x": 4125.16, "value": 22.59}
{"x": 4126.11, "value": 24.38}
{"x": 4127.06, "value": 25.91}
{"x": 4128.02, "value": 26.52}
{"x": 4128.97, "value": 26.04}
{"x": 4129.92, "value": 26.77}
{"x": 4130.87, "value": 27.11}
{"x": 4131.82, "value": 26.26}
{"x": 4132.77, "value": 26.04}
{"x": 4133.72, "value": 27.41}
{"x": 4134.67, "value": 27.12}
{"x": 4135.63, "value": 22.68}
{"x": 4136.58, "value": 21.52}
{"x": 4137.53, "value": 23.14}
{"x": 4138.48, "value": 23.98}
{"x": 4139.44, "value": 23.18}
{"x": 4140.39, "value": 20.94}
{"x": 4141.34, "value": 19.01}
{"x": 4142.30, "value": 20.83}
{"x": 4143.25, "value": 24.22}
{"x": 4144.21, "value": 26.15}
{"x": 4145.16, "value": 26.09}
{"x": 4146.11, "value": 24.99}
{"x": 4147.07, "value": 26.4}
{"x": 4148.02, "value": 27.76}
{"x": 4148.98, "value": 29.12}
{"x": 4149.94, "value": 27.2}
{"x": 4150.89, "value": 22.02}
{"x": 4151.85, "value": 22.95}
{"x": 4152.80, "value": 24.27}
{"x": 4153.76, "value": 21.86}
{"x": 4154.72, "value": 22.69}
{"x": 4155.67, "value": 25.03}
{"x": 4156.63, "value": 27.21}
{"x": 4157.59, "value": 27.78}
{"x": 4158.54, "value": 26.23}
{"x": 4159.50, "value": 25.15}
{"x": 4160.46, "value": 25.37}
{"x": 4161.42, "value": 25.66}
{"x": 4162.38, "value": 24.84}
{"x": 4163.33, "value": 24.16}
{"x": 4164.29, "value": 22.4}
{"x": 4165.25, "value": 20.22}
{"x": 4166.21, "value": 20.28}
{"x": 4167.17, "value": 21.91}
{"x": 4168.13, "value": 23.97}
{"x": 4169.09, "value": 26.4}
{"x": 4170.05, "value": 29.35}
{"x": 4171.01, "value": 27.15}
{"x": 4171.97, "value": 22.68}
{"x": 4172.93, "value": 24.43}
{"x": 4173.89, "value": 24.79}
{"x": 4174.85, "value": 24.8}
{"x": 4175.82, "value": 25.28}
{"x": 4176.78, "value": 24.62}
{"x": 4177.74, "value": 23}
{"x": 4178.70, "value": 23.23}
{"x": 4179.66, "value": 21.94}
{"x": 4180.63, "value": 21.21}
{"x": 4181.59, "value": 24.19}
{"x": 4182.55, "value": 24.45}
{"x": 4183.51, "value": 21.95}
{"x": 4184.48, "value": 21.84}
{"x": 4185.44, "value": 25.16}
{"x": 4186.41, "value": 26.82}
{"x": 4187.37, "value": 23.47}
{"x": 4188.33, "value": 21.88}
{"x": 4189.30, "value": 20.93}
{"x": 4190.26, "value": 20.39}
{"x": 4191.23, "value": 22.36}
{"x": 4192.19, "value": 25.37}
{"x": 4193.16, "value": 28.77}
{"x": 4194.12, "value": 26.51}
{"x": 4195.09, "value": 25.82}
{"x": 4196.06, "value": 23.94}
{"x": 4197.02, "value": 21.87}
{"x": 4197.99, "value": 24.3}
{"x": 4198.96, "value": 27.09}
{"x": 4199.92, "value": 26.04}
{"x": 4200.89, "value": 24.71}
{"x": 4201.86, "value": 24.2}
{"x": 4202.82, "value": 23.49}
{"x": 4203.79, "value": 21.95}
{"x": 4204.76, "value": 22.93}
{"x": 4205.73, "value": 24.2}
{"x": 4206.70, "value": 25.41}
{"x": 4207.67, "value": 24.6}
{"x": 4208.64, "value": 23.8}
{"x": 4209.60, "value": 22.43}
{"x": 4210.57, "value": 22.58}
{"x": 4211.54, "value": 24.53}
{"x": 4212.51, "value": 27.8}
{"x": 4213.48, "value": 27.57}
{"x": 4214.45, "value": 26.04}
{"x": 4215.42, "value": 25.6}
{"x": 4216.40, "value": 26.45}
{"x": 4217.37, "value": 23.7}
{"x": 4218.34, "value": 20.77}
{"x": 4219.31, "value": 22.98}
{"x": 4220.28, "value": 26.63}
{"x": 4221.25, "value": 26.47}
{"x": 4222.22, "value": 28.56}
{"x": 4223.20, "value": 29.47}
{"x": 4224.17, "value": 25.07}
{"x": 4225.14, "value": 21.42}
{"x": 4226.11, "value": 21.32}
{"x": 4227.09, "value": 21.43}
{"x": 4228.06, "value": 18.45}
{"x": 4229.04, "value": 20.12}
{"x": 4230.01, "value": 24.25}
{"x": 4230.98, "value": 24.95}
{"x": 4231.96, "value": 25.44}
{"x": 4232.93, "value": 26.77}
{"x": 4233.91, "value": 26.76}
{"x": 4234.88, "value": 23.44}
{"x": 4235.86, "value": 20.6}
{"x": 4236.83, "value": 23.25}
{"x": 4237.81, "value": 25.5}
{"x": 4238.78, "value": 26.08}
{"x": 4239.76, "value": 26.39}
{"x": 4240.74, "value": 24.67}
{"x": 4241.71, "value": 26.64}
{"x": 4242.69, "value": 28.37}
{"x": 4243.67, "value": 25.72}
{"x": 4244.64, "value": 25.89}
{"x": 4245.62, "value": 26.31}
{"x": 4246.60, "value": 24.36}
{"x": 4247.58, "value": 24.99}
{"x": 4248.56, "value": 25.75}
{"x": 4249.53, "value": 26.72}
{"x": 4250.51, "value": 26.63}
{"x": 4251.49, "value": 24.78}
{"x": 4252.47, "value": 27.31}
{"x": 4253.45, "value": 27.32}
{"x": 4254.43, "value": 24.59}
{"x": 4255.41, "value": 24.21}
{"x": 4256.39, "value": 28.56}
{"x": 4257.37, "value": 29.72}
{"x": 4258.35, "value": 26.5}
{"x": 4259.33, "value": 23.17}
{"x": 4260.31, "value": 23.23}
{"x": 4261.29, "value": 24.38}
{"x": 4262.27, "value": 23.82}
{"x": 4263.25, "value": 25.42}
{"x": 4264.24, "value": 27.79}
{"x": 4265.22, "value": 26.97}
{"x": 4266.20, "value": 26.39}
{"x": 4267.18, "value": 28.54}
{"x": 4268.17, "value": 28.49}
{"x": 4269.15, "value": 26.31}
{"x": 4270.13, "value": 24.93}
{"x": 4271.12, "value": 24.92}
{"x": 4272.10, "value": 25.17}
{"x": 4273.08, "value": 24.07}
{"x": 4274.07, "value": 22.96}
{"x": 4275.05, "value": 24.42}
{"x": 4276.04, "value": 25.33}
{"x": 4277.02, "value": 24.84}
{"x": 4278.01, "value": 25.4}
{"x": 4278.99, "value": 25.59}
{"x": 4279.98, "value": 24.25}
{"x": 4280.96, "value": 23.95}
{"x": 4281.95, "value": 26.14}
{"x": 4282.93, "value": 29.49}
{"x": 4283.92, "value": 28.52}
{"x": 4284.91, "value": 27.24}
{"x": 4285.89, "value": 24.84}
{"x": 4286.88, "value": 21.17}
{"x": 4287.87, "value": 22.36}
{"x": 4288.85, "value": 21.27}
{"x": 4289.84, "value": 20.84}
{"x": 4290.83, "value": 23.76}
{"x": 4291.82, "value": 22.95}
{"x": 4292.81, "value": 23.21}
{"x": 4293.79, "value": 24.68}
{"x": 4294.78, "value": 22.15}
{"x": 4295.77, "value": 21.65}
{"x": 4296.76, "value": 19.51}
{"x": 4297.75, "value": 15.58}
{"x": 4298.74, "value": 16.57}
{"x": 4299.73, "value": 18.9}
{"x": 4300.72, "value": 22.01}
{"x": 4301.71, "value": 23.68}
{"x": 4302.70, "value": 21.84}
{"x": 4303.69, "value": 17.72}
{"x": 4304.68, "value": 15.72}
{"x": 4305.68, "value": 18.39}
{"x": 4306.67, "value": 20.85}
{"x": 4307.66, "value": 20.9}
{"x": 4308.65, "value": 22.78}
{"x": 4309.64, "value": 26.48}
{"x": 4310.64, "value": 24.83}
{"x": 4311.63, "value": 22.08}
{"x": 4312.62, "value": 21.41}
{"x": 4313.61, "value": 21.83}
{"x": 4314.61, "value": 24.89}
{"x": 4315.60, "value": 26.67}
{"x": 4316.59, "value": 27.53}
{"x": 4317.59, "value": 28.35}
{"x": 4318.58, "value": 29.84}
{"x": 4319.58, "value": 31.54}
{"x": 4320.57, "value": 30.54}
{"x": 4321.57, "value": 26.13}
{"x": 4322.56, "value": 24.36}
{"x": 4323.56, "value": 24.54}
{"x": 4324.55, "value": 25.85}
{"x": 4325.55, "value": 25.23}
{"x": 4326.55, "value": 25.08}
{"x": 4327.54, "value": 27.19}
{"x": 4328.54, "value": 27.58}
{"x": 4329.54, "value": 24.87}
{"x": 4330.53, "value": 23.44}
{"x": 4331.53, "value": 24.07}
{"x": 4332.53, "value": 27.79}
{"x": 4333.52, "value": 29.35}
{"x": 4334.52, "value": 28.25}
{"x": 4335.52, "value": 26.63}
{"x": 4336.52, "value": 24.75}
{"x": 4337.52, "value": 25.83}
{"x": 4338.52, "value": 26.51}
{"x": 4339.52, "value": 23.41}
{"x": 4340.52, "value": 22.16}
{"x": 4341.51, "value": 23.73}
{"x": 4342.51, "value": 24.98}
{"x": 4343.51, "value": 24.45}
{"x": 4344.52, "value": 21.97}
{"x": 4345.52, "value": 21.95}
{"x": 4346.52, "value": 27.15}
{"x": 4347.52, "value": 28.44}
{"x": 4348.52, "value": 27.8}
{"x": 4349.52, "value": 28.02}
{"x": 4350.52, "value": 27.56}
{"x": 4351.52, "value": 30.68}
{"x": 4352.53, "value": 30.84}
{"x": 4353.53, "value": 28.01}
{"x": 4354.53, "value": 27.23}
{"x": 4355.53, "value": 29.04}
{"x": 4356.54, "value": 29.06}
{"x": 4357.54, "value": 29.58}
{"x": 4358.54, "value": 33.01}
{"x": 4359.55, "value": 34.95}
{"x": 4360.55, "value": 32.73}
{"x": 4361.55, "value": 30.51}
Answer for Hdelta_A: 1.8 angstroms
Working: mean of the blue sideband 23.4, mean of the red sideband 24.8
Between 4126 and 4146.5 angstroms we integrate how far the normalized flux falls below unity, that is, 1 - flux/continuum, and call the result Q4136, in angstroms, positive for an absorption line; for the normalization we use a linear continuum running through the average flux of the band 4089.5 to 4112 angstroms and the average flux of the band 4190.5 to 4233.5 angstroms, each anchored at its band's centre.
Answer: -1.71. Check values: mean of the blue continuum 21.8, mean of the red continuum 24.5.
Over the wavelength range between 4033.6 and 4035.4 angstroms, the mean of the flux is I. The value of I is 20.5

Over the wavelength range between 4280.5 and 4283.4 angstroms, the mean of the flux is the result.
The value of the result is 26.6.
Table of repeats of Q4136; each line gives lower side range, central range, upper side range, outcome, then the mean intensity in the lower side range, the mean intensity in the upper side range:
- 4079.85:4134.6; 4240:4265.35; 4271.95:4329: -2.33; 23.4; 23.8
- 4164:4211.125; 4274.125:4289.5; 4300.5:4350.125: -0.21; 23.9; 24.9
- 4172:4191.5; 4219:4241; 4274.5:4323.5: -0.87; 23.3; 23.6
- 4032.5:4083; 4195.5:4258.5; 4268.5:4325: -3.42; 23.3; 23.8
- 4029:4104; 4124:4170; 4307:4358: -1.38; 22.8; 26.1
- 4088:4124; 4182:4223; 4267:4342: -1.44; 23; 24.3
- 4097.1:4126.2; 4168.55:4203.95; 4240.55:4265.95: 0.30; 22.8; 25.9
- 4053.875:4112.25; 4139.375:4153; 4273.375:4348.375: -0.83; 22.5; 24.2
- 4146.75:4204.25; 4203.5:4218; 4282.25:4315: -0.57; 24.3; 22.1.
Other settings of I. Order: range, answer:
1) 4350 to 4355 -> 28.9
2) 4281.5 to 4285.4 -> 27.9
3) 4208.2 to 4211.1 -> 23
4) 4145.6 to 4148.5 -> 26.4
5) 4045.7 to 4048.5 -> 23.1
